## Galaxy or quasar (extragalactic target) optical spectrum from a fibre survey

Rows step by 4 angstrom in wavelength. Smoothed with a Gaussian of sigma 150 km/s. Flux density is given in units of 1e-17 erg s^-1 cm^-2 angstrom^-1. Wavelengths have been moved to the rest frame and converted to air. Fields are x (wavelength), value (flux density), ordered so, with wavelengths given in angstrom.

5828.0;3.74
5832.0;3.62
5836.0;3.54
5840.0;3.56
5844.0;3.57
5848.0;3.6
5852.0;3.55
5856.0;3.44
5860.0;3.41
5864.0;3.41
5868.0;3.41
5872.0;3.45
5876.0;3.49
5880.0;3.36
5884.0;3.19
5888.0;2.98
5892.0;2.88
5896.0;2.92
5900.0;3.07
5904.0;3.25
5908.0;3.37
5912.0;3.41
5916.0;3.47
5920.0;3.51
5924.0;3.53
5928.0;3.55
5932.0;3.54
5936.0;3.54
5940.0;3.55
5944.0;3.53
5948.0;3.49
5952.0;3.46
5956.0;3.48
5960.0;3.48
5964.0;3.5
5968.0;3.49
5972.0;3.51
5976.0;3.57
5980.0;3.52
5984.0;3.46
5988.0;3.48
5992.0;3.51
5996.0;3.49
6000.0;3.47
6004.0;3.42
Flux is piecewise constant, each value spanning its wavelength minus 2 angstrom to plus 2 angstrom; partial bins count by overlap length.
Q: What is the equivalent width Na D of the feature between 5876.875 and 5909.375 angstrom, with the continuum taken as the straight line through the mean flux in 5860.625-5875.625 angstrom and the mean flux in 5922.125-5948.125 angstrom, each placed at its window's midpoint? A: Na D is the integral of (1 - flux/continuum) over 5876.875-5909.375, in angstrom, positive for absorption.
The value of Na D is 3.1 angstrom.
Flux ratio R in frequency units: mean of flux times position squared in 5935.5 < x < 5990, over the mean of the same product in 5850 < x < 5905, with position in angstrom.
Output 1.10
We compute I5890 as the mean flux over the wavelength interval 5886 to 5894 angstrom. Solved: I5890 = 2.93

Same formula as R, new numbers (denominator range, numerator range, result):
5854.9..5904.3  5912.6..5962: 1.10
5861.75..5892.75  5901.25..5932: 1.06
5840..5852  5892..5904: 0.86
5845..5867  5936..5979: 1.04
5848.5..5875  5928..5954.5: 1.05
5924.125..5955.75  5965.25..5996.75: 1.01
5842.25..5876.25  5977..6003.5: 1.05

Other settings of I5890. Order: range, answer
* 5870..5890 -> 3.29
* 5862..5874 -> 3.42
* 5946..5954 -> 3.48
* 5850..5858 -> 3.5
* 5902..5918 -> 3.38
